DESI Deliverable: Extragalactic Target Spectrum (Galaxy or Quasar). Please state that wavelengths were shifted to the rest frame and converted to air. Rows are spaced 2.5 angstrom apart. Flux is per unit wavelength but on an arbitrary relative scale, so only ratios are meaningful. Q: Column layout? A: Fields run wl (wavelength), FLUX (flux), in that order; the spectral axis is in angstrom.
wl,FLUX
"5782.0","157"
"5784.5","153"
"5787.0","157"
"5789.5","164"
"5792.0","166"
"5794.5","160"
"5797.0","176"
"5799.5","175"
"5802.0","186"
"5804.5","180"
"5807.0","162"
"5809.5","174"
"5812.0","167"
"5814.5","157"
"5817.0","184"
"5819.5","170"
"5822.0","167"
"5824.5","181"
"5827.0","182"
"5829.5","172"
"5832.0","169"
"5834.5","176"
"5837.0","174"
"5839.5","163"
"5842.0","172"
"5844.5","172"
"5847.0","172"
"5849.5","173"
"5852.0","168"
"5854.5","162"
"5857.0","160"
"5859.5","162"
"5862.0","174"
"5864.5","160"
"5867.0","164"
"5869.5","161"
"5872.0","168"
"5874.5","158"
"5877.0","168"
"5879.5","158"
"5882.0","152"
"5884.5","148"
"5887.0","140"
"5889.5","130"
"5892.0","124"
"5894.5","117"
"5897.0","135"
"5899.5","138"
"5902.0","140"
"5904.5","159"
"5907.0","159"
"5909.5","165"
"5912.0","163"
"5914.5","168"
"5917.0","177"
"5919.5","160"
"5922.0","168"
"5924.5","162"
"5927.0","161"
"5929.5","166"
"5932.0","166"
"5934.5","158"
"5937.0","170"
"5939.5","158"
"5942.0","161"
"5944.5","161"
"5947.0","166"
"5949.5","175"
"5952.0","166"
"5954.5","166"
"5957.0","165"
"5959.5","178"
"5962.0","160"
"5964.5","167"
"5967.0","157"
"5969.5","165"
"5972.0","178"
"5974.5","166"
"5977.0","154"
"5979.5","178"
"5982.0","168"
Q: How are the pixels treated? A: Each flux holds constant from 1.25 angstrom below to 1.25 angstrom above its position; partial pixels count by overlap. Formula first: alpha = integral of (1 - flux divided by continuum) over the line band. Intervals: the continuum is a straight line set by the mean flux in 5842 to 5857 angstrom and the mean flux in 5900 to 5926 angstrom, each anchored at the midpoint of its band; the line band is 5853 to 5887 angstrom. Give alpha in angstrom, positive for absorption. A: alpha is 1.2 angstrom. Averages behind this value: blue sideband 169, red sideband 161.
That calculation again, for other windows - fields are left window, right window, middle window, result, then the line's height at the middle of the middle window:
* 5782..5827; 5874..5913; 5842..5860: -1.1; 158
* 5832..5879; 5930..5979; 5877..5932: 4.5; 166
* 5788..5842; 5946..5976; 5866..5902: 4.8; 170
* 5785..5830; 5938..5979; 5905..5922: 0.2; 167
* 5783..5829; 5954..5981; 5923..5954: 0.6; 167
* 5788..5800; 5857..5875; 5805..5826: -0.5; 166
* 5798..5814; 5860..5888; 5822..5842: -0.6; 168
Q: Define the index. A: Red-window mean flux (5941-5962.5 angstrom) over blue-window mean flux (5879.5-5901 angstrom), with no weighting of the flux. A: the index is 1.2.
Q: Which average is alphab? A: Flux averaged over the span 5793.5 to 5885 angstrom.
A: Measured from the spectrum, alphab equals 168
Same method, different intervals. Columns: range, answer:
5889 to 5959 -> 158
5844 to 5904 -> 154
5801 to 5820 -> 172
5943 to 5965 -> 167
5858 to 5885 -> 162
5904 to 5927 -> 165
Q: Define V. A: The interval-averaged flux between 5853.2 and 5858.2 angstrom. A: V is 161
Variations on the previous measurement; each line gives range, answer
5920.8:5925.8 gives 165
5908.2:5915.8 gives 165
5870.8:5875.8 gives 163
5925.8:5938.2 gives 164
